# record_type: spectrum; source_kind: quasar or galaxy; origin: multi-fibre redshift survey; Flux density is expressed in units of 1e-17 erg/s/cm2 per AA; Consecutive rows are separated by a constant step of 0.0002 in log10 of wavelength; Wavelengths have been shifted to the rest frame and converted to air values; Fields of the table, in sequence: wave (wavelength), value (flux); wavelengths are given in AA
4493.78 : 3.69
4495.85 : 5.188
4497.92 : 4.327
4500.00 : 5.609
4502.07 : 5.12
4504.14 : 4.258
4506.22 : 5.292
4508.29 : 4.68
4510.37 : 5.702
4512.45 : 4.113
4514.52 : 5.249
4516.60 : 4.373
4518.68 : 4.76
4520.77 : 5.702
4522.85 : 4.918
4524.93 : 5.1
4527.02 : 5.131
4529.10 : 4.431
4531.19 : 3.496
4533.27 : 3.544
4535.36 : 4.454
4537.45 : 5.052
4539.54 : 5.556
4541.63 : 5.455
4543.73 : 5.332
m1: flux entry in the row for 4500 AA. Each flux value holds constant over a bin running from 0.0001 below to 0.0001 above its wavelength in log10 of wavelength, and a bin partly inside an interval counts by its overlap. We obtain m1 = 5.609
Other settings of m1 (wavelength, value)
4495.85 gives 5.188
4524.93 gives 5.1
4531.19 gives 3.496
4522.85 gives 4.918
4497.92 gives 4.327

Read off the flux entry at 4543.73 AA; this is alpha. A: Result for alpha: 5.332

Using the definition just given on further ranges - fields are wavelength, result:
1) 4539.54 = 5.556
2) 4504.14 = 4.258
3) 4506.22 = 5.292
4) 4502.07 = 5.12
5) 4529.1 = 4.431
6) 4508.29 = 4.68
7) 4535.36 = 4.454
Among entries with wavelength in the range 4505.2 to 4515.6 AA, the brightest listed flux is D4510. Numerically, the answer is 5.702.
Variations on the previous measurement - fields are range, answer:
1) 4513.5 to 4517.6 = 5.249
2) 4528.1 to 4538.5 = 5.052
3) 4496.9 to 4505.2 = 5.609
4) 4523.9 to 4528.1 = 5.131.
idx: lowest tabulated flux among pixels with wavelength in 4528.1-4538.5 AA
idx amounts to 3.496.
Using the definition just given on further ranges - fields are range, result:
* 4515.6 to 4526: 4.373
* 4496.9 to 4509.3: 4.258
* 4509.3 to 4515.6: 4.113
